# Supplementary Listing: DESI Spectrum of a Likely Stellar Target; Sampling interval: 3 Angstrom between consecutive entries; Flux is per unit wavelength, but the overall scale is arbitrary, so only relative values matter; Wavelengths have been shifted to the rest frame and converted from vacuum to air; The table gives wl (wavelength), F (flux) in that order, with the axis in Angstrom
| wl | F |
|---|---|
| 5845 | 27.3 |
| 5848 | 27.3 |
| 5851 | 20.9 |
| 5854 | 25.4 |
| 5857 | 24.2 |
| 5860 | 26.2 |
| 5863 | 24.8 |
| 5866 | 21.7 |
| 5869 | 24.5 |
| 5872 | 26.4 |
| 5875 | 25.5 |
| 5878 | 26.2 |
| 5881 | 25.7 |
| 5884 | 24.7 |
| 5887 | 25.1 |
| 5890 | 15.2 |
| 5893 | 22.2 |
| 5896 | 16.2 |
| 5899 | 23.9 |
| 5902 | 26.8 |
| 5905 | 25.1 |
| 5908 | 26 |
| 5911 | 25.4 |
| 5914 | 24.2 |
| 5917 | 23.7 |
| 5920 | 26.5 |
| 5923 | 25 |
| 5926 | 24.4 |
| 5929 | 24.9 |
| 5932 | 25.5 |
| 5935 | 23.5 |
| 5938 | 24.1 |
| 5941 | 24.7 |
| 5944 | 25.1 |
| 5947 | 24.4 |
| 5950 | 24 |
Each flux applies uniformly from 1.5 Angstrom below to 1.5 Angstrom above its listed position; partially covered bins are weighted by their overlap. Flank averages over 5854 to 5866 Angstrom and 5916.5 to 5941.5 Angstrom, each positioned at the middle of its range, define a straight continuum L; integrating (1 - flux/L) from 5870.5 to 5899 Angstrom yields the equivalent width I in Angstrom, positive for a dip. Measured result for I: 1.89 Angstrom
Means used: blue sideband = 24.7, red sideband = 24.7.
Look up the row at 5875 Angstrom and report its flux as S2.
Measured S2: 25.5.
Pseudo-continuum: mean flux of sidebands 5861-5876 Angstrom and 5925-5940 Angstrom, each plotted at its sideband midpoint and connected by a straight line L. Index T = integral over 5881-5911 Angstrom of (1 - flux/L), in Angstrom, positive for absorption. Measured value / 1.8 Angstrom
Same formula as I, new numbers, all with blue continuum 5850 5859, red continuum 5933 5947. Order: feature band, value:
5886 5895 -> 1.4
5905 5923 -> -0.7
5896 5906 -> 0.1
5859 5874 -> -0.5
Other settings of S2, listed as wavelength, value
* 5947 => 24.4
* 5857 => 24.2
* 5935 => 23.5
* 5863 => 24.8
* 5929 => 24.9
